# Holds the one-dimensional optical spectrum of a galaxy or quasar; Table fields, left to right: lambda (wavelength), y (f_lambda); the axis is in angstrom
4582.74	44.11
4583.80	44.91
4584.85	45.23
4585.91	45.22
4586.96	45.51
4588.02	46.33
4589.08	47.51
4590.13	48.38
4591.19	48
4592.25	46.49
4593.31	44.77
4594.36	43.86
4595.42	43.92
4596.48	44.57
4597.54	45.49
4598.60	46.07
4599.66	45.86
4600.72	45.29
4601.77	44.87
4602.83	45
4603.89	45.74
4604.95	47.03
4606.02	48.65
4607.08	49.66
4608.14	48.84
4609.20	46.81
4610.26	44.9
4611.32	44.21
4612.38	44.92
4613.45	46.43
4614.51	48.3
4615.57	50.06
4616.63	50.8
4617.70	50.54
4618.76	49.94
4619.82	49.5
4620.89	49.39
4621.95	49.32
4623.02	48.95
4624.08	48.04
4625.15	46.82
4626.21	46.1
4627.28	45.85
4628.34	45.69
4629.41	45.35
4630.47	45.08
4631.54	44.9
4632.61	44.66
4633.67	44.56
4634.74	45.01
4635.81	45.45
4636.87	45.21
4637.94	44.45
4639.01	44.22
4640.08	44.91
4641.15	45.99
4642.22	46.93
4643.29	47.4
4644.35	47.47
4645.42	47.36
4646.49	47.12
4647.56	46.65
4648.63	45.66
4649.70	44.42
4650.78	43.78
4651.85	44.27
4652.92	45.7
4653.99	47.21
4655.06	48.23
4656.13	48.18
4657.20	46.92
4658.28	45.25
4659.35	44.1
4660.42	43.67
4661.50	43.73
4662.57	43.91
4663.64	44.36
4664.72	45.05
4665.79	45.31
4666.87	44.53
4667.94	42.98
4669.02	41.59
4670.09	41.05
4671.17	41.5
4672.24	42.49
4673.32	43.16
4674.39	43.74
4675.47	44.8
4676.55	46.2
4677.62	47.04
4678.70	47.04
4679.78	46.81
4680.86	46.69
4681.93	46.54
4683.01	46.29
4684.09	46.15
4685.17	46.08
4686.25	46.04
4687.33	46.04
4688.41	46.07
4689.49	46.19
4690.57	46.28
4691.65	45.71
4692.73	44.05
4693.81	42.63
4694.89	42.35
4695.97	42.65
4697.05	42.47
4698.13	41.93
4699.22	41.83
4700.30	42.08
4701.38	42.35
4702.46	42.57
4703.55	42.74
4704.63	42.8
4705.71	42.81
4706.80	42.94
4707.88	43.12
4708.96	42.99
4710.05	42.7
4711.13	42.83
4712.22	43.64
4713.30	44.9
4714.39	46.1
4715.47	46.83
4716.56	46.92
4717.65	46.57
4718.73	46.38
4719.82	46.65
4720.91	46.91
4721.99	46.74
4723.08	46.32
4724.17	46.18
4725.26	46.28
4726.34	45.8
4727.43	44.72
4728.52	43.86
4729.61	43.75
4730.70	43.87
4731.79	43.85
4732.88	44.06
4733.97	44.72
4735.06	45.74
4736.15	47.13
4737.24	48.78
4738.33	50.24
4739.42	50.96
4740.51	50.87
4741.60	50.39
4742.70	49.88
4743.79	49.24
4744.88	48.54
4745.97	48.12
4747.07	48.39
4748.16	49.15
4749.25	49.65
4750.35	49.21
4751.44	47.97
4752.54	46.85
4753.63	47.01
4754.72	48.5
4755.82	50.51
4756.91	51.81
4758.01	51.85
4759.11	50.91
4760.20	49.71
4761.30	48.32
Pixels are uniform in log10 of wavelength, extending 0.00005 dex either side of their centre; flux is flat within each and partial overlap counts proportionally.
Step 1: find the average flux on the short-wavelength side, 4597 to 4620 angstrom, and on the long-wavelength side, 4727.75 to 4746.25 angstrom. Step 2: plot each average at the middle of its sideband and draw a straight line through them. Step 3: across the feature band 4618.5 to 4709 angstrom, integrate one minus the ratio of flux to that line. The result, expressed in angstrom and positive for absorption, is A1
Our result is 4.0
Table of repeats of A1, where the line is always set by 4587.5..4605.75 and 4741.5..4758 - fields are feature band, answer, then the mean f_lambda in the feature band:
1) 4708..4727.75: 1.19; 45.5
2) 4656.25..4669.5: 0.79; 44.4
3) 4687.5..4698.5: 0.86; 44.2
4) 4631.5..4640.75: 0.37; 44.8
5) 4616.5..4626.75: -0.55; 48.8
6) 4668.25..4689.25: 1.13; 45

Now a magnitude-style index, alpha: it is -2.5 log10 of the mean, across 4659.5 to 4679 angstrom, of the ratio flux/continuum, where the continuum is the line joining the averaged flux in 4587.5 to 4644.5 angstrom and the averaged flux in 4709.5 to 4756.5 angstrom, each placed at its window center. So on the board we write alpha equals 0.066 mag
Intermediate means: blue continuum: 46.6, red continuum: 46.9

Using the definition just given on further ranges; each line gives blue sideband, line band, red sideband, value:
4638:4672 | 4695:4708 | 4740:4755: 0.109 mag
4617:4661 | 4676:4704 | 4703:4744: 0.031 mag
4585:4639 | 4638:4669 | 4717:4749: 0.030 mag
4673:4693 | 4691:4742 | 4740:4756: 0.059 mag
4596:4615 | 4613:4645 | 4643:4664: -0.021 mag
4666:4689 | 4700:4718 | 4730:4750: 0.063 mag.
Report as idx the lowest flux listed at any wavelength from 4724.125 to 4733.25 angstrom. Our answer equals 43.75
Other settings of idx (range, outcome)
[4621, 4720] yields 41.05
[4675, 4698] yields 42.35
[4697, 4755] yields 41.83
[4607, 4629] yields 44.21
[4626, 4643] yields 44.22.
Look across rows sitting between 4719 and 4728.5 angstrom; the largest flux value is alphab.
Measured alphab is 46.91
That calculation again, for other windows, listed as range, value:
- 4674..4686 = 47.04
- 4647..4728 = 48.23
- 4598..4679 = 50.8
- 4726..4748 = 50.96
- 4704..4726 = 46.92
